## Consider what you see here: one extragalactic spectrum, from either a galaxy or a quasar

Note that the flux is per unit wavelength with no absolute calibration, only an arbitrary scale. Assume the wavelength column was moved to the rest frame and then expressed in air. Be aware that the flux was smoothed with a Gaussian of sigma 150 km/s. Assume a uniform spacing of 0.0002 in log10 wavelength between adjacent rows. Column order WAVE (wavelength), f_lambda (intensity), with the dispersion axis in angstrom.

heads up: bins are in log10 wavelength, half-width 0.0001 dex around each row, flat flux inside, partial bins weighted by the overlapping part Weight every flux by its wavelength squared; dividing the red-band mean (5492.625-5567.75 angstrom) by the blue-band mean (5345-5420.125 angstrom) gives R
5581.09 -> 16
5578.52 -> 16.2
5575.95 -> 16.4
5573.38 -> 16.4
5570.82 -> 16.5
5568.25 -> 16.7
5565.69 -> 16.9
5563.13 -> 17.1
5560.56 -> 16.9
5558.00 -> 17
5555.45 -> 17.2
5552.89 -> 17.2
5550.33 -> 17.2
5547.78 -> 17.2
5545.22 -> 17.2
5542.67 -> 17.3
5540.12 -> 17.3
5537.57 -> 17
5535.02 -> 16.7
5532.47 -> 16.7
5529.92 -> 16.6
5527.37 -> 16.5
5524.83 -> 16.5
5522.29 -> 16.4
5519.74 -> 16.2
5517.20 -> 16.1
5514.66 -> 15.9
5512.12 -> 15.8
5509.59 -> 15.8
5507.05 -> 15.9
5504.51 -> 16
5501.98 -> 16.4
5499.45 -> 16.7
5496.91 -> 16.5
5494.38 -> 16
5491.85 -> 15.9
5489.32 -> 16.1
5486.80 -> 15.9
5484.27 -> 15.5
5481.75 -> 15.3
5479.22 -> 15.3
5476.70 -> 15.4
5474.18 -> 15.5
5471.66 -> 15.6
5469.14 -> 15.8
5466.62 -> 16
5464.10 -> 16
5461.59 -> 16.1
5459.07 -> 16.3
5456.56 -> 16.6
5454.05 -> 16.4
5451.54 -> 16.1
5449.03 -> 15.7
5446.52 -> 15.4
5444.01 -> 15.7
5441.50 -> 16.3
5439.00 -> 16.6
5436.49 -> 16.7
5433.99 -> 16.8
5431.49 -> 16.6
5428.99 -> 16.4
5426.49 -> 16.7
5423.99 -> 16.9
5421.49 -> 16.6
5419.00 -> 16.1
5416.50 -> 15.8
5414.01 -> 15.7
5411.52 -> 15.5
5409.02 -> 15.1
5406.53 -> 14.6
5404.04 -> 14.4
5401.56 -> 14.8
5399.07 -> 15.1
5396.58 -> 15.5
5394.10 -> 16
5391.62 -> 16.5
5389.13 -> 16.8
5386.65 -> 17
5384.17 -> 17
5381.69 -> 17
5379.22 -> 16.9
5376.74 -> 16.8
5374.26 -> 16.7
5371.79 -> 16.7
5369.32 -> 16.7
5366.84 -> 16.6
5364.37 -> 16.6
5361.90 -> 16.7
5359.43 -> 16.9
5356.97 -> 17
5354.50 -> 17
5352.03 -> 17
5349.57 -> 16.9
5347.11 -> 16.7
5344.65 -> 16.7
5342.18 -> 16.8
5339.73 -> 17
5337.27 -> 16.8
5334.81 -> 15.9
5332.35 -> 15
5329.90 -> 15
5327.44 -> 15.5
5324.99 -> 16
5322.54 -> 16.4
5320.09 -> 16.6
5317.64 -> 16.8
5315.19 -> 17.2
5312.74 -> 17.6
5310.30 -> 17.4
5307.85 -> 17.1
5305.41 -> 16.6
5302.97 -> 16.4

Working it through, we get 1.08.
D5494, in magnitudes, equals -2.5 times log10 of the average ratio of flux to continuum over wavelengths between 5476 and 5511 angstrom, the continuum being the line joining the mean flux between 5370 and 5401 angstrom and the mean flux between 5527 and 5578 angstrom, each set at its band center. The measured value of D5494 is 0.05 mag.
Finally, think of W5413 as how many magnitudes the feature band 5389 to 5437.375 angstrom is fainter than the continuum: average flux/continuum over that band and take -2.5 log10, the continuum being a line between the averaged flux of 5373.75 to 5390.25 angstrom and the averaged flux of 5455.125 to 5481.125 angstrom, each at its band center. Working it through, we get 0.040 mag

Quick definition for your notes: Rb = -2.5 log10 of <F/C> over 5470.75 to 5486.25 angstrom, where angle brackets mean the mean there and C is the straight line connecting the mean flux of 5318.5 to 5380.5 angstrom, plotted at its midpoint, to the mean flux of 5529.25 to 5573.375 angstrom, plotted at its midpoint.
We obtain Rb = 0.09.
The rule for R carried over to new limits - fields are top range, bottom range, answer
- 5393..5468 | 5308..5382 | 0.99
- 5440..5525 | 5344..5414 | 1.02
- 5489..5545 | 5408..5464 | 1.04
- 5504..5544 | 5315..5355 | 1.07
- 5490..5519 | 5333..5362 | 1.02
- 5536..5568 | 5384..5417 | 1.16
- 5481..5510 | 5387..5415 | 1.07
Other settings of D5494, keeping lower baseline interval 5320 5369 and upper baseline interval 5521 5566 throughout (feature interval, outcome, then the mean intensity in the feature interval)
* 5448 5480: 0.055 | 15.9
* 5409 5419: 0.066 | 15.6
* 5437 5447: 0.040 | 16.1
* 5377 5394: -0.016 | 16.8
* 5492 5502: 0.032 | 16.3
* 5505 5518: 0.064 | 15.9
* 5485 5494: 0.057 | 15.9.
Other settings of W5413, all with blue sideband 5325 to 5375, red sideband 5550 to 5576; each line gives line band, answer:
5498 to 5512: 0.042 mag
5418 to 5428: 0.003 mag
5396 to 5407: 0.119 mag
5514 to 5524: 0.041 mag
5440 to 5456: 0.046 mag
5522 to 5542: 0.005 mag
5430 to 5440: -0.002 mag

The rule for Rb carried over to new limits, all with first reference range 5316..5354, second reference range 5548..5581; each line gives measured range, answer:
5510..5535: 0.03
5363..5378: -0.02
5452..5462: 0.02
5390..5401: 0.05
